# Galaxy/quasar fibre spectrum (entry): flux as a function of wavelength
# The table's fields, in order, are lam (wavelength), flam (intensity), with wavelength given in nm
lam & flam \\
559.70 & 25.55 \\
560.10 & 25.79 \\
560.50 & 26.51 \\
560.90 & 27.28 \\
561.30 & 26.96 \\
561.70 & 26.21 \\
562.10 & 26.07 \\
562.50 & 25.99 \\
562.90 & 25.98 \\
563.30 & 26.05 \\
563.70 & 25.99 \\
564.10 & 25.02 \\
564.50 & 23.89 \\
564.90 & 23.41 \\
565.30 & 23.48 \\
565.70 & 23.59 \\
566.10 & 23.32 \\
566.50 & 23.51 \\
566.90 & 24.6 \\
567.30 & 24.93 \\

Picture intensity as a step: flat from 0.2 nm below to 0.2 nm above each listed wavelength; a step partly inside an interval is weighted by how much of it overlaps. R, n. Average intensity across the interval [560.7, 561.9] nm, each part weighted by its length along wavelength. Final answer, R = 26.8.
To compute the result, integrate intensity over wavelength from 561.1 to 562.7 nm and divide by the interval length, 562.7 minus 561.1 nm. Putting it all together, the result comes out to 26.3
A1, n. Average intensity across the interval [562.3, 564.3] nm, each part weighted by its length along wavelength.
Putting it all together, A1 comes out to 25.8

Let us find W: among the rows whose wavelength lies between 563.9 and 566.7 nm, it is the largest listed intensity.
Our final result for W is 25.02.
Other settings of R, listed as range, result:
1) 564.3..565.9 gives 23.6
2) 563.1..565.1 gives 24.9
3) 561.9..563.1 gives 26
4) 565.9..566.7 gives 23.4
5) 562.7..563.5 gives 26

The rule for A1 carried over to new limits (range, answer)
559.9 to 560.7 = 26.2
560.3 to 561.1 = 26.9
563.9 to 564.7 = 24.5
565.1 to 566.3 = 23.5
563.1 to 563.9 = 26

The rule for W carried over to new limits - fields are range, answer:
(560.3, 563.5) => 27.28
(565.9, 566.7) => 23.51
